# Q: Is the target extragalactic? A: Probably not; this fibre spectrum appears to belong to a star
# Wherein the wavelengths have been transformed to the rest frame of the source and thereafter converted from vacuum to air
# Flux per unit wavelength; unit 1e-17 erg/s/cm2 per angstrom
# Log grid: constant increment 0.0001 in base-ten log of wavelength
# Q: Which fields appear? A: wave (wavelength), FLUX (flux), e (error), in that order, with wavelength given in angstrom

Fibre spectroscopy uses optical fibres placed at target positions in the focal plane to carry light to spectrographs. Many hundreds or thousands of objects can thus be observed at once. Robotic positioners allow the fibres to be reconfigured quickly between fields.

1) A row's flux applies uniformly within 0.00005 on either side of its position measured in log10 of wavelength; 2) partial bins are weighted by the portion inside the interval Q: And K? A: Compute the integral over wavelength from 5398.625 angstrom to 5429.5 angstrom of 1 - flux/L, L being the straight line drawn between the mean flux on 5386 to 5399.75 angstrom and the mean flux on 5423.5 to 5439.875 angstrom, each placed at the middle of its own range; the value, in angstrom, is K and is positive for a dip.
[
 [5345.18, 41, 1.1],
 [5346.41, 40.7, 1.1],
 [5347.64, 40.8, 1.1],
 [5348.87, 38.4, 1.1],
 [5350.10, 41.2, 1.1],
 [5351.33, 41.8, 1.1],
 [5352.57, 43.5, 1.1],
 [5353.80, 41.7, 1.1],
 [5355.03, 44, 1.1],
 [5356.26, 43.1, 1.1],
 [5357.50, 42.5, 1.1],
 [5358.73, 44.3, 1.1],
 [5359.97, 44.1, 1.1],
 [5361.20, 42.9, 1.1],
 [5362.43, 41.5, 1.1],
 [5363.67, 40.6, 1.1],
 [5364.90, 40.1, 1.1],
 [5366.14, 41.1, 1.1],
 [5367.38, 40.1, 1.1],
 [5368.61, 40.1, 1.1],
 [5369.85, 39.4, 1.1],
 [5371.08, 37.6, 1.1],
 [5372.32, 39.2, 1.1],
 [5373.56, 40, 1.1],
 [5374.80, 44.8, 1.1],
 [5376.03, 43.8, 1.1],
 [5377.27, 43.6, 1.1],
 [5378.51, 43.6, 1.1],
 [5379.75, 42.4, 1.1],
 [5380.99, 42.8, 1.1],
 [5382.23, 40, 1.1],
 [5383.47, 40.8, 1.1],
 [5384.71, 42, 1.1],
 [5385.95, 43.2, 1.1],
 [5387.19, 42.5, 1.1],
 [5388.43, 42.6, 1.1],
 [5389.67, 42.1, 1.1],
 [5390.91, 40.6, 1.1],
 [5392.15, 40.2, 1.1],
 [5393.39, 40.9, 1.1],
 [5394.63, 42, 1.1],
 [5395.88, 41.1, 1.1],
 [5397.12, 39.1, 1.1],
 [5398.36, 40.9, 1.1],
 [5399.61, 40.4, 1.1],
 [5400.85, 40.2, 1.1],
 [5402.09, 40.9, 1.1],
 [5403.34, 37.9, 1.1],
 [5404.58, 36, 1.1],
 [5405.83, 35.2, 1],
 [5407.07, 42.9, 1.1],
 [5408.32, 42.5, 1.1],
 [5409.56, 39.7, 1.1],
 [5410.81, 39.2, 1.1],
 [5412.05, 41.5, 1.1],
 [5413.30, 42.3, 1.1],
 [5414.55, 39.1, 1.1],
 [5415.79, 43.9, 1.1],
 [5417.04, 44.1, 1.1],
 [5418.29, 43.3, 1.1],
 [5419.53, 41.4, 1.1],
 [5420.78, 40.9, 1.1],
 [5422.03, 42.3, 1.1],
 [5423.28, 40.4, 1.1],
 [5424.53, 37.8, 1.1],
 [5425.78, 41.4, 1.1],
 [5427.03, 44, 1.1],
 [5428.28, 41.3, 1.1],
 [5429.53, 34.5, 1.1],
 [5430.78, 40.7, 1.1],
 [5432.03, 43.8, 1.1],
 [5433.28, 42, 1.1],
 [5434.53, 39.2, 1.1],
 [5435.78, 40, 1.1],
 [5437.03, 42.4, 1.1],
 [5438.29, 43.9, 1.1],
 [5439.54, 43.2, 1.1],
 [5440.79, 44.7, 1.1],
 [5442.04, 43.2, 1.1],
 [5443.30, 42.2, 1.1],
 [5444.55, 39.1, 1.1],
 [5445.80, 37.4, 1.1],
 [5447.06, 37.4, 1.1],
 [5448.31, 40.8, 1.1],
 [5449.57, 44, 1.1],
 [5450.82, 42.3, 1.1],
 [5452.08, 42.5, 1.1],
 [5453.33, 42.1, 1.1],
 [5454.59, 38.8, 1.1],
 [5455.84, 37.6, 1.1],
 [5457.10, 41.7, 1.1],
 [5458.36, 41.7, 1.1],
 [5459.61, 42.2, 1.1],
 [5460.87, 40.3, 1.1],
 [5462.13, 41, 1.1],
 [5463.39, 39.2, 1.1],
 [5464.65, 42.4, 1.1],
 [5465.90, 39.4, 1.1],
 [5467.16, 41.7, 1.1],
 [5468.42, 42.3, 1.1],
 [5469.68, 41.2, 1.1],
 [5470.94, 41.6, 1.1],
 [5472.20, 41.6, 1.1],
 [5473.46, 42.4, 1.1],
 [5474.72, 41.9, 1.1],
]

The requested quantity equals 0.35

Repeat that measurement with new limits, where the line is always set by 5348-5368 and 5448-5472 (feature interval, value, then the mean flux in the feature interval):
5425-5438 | 0.14 angstrom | 41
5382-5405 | 0.51 angstrom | 40.8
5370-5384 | 0.06 angstrom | 41.6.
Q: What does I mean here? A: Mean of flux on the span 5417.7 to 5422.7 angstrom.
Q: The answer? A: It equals 42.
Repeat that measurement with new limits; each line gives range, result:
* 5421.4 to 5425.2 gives 40.1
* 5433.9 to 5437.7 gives 40.5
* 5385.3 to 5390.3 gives 42.6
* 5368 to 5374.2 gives 39.2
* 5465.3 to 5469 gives 41.1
